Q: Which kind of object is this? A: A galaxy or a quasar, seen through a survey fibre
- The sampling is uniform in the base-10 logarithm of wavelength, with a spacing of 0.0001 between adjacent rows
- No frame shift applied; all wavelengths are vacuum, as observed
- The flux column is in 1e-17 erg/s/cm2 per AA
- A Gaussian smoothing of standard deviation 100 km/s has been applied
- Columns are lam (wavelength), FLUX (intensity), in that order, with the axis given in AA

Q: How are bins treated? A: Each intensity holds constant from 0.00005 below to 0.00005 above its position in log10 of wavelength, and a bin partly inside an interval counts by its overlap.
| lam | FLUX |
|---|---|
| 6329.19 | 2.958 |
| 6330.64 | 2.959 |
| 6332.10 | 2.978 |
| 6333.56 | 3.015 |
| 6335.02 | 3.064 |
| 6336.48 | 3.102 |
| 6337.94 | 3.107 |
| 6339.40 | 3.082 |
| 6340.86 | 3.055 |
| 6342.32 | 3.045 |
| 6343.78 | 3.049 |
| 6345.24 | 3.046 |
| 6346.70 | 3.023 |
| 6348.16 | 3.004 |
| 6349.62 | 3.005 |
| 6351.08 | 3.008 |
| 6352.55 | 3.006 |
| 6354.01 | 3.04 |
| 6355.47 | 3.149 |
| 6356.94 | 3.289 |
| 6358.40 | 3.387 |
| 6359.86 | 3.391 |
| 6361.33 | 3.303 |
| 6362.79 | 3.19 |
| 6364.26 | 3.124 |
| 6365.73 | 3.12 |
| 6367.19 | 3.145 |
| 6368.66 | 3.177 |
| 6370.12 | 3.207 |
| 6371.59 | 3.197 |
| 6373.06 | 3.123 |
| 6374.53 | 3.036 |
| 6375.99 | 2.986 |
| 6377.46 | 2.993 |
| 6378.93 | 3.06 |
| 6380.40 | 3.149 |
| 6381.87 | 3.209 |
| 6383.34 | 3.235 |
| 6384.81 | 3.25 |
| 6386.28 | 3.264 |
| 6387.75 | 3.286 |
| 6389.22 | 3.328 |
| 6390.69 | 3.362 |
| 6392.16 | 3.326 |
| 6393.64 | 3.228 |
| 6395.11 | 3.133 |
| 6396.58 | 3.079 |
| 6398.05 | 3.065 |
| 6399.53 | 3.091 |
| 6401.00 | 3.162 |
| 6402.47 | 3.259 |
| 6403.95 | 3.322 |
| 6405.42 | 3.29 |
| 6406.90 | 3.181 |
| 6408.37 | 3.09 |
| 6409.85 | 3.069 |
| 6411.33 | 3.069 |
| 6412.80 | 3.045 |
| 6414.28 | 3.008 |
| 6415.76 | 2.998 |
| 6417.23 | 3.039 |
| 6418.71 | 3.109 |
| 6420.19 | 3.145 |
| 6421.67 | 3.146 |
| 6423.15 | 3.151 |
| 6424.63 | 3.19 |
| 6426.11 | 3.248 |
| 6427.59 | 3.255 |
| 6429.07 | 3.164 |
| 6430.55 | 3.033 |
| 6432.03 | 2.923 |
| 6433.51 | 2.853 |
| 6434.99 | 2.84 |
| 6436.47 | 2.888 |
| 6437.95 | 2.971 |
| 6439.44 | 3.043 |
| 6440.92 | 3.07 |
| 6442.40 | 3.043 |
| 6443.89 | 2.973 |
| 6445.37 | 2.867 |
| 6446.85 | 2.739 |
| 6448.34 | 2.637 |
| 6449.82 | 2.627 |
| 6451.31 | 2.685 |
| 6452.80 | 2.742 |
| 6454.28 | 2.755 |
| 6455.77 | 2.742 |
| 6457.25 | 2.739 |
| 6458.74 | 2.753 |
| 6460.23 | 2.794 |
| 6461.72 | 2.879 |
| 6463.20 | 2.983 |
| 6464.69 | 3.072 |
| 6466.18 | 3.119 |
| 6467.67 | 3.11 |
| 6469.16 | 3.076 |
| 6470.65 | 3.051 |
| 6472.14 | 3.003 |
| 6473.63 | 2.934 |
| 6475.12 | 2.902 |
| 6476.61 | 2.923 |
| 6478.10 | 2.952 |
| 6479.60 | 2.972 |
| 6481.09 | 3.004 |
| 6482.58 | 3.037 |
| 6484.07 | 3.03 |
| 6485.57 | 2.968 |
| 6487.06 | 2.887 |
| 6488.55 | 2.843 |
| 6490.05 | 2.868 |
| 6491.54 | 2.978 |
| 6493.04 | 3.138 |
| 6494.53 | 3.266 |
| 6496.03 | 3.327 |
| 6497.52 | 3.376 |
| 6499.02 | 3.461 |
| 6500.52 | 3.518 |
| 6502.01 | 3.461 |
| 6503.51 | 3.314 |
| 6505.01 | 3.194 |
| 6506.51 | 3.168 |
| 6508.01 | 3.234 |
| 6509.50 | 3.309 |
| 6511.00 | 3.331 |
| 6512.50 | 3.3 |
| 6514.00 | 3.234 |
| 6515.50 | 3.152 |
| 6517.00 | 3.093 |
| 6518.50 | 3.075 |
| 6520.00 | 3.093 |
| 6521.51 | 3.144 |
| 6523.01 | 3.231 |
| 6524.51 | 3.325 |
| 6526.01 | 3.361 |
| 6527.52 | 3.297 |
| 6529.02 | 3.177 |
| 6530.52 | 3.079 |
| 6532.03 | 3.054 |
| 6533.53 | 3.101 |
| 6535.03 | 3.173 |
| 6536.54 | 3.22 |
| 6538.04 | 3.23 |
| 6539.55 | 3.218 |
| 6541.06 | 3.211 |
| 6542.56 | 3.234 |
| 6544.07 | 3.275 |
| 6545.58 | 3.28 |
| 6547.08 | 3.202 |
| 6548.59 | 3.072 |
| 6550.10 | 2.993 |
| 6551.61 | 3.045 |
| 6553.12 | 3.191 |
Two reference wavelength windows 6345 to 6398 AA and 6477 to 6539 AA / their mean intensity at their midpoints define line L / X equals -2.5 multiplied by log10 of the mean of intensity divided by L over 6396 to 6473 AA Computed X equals 0.057 mag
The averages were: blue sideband 3.16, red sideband 3.17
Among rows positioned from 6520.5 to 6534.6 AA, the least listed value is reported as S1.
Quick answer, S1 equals 3.054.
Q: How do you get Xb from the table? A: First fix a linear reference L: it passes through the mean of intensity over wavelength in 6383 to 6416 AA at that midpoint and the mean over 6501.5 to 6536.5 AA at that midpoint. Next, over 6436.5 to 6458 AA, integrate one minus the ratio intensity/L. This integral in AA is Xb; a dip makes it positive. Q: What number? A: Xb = 2.4 AA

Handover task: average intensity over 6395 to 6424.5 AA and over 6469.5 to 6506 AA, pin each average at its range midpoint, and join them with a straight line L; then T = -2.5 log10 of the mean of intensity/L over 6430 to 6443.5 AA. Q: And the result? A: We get 0.05 mag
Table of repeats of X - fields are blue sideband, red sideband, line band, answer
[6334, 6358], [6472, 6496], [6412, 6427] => -0.029 mag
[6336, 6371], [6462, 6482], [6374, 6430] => -0.028 mag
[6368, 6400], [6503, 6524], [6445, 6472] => 0.120 mag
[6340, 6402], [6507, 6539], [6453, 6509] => 0.048 mag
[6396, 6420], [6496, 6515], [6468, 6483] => 0.095 mag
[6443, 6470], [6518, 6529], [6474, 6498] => -0.004 mag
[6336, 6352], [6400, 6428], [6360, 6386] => -0.023 mag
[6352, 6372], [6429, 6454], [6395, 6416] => -0.037 mag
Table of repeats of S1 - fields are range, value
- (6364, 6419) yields 2.986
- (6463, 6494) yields 2.843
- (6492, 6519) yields 3.075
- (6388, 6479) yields 2.627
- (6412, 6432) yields 2.998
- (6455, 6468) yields 2.739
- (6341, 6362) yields 3.004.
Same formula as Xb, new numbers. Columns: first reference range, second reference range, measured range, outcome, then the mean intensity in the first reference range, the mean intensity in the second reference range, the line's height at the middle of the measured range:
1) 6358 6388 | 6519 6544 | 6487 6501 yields 0.1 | 3.18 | 3.2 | 3.19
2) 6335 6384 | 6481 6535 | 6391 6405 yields -0.2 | 3.12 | 3.18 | 3.14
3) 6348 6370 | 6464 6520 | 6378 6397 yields -0.4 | 3.16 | 3.13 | 3.15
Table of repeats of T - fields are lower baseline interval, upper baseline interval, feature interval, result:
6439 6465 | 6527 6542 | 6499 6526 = -0.06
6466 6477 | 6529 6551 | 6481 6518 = -0.04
